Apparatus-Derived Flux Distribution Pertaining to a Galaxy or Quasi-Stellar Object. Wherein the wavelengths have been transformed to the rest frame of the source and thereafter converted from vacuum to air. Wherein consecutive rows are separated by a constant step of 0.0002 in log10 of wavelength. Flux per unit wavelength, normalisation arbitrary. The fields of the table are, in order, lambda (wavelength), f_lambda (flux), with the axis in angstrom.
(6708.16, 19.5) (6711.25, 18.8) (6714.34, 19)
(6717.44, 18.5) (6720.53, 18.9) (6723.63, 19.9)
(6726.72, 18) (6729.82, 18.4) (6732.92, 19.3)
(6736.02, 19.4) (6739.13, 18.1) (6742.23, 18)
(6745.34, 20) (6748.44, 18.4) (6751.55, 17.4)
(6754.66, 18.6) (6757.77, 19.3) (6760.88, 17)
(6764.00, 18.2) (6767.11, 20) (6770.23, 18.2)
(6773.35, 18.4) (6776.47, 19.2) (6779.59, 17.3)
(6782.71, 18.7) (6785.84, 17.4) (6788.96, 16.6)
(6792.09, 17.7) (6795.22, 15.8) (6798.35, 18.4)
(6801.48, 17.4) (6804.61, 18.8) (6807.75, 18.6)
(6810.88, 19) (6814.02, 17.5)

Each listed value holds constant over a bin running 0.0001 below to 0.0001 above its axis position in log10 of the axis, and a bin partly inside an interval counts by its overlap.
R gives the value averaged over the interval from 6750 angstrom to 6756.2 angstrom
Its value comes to 18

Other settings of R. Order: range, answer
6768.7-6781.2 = 18.3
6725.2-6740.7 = 18.6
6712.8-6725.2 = 19.1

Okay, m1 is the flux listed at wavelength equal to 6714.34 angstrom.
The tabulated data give 19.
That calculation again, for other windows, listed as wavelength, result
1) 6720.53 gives 18.9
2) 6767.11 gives 20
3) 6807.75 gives 18.6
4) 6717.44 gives 18.5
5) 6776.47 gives 19.2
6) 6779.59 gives 17.3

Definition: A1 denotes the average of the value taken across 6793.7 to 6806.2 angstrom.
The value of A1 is 17.6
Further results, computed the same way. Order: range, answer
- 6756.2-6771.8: 18.5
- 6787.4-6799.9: 17.1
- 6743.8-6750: 19.2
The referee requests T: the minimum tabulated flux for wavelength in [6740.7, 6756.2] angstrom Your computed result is 17.4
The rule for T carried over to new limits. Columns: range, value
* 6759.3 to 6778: 17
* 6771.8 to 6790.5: 16.6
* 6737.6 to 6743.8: 18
